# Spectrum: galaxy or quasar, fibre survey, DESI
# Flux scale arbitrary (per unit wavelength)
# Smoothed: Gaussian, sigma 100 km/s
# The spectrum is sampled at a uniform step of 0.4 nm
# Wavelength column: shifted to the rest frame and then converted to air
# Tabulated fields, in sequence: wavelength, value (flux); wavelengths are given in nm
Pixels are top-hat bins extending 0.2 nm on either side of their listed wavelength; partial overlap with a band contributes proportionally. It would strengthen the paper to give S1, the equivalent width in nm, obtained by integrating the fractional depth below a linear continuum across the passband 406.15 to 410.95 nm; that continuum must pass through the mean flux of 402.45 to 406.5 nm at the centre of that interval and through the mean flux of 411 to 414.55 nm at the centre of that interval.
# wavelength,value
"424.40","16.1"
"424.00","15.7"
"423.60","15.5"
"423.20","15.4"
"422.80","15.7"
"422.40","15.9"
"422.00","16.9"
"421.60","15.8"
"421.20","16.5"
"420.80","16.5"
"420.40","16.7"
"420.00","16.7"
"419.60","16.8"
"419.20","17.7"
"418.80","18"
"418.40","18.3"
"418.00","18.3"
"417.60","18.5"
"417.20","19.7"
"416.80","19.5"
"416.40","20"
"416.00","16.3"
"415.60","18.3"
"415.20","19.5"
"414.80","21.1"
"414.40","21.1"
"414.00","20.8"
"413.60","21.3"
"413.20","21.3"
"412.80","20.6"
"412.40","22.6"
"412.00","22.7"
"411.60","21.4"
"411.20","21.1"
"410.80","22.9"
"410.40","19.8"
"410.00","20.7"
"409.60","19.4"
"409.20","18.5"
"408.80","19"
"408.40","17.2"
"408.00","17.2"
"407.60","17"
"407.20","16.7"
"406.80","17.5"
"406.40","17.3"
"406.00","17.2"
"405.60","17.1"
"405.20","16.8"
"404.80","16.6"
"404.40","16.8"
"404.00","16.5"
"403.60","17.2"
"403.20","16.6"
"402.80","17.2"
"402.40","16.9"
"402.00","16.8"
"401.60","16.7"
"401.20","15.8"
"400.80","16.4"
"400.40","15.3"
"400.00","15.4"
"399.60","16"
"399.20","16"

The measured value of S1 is 0.16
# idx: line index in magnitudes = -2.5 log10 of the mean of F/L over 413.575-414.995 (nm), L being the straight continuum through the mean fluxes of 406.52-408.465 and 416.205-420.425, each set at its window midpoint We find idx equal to -0.18 mag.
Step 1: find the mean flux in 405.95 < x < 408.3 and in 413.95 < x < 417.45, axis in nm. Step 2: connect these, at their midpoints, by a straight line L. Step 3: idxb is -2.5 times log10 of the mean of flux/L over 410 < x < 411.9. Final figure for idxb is -0.17 mag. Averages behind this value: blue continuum 17.1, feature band 21.3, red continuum 19.5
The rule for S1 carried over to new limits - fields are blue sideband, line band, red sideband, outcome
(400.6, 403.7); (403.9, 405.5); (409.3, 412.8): 0.11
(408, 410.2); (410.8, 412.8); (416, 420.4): -0.35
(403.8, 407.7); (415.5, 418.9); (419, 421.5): -0.35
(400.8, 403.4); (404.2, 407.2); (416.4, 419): 0.02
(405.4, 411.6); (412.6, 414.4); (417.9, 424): -0.32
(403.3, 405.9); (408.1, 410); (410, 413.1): 0.11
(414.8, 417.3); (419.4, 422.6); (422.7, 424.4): 0.06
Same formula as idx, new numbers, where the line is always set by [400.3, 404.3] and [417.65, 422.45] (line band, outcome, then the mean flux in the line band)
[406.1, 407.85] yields -0.03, 17.1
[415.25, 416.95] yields -0.10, 18.6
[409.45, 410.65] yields -0.20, 20.1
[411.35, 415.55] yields -0.24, 21.1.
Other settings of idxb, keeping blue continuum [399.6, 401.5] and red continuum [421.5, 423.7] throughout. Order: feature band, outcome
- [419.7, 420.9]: -0.05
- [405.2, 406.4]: -0.09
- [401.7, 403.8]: -0.07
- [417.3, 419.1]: -0.16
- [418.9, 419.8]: -0.10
